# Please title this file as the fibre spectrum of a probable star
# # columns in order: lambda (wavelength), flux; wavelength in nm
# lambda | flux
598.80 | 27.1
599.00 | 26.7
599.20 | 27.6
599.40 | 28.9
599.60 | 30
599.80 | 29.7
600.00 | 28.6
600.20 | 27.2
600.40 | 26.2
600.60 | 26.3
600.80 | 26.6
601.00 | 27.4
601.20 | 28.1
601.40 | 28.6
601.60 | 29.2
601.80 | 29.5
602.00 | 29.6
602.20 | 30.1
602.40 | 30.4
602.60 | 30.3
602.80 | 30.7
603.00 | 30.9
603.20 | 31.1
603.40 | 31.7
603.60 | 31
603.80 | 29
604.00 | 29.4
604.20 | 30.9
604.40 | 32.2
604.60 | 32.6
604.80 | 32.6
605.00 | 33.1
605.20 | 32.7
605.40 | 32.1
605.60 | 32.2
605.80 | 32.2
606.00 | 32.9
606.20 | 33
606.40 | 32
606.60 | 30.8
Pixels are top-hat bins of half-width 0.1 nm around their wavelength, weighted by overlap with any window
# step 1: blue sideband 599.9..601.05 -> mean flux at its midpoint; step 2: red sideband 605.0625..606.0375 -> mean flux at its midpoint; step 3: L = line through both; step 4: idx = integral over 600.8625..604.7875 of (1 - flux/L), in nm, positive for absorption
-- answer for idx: -0.09 nm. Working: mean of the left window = 27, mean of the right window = 32.4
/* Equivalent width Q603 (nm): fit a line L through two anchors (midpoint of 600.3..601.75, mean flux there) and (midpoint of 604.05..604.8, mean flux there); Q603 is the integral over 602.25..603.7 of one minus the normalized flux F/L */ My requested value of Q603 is -0.04 nm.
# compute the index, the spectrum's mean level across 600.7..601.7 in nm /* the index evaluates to 28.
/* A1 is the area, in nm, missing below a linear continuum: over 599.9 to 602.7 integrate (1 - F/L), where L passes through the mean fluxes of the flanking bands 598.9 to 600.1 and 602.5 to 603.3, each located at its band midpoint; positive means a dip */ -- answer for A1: 0.12 nm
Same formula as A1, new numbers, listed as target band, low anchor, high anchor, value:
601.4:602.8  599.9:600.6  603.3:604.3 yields -0.05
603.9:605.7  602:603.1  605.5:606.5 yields -0.01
